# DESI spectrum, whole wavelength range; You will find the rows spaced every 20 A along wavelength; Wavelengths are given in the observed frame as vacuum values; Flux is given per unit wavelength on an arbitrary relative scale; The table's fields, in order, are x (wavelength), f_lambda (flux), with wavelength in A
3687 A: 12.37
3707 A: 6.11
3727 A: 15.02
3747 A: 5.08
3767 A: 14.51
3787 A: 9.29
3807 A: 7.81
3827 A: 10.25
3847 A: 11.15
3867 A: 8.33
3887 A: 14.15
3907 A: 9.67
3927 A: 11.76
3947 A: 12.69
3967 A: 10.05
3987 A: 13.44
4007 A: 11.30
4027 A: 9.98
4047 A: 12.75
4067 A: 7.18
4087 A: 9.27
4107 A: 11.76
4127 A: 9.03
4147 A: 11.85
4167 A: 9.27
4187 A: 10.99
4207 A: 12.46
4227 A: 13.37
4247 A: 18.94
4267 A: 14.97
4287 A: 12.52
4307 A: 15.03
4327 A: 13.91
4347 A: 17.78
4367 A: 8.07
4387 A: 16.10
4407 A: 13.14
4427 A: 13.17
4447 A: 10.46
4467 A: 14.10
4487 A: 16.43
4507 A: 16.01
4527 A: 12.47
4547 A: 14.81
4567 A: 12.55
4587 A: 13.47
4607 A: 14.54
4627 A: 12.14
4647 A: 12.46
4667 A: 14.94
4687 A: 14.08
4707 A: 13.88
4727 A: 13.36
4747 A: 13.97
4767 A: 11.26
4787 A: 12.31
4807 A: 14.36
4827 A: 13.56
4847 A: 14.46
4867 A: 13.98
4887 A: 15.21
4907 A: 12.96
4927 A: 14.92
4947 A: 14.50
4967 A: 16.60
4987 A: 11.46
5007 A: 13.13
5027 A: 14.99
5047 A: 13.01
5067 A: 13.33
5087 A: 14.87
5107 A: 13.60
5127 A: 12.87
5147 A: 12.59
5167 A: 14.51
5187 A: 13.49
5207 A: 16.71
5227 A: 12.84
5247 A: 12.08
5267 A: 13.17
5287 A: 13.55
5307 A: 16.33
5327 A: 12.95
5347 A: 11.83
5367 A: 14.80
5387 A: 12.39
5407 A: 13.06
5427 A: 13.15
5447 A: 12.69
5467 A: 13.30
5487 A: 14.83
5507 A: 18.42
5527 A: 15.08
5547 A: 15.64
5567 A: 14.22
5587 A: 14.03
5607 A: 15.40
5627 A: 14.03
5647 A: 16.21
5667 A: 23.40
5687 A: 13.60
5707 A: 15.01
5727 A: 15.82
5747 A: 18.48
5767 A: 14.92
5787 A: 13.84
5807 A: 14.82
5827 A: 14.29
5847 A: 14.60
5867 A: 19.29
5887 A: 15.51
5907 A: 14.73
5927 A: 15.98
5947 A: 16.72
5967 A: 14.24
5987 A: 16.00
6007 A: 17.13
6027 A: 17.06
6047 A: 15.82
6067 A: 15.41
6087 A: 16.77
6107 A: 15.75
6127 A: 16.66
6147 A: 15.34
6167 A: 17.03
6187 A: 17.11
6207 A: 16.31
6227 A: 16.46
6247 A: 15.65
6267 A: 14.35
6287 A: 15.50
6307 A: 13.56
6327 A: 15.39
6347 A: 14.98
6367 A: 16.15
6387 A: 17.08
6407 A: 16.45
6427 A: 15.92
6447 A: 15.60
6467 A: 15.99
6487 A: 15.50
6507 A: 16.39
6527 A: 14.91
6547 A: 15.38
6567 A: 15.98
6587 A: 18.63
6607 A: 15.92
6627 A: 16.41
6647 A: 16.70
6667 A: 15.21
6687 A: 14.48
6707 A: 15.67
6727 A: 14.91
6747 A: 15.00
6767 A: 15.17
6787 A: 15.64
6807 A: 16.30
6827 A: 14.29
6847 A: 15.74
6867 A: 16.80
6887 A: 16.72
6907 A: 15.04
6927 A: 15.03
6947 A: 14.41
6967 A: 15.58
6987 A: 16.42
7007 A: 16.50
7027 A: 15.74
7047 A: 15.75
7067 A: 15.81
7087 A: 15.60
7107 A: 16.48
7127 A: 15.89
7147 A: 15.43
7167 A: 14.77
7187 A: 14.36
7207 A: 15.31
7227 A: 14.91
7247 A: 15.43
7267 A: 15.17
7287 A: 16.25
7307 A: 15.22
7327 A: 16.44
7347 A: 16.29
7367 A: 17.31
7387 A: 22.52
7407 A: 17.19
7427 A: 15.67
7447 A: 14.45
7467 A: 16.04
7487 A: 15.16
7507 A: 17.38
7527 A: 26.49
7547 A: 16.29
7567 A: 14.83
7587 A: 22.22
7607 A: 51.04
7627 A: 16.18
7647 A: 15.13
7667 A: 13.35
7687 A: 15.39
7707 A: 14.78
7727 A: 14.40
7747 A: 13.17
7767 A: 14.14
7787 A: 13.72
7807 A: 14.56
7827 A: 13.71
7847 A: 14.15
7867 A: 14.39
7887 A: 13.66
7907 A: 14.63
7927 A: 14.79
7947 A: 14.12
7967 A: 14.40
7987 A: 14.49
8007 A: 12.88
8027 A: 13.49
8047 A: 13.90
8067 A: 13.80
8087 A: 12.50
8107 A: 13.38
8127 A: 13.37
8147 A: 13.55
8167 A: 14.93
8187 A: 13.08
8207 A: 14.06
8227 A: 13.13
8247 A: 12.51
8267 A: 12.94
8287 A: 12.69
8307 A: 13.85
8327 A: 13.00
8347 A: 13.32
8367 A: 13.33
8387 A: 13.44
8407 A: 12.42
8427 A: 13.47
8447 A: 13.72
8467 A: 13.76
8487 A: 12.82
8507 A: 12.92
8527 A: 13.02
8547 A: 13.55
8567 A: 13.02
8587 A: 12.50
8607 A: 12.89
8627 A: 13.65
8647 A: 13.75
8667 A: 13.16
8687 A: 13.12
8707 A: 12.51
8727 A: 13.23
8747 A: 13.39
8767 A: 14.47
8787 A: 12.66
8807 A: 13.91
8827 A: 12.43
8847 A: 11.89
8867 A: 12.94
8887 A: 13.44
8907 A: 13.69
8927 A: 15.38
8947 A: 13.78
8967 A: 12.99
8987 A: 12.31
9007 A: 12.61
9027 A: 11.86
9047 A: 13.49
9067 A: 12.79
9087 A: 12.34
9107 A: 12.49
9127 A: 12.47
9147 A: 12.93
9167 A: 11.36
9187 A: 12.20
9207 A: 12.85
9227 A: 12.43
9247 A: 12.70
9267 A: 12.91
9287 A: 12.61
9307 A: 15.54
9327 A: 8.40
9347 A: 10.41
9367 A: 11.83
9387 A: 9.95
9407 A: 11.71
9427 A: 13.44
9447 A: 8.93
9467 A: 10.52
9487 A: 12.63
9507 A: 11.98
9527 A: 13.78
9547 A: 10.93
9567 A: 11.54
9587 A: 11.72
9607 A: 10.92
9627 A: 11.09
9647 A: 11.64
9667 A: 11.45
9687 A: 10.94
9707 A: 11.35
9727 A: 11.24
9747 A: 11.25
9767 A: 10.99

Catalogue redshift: 0.518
